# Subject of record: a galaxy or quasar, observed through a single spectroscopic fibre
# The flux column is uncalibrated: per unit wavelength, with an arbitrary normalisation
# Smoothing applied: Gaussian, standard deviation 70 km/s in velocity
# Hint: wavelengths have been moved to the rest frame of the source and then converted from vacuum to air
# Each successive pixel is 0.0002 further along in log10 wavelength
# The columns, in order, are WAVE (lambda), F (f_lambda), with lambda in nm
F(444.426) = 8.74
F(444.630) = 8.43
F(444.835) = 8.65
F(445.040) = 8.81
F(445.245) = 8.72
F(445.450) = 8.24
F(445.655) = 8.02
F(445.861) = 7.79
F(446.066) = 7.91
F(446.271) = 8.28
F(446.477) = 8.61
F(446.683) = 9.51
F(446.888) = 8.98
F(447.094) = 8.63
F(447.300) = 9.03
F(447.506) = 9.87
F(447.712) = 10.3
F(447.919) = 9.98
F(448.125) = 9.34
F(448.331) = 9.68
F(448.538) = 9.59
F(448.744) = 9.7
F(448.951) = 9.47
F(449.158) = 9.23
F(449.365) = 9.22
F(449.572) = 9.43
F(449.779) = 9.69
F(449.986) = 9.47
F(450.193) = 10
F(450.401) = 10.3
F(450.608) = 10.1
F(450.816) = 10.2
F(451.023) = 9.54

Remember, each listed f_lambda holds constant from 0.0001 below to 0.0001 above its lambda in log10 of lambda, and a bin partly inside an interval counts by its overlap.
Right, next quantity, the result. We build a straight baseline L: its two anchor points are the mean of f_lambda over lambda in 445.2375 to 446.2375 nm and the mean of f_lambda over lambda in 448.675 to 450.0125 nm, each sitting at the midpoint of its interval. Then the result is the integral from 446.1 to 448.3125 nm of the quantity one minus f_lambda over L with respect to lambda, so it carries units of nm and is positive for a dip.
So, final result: -0.15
